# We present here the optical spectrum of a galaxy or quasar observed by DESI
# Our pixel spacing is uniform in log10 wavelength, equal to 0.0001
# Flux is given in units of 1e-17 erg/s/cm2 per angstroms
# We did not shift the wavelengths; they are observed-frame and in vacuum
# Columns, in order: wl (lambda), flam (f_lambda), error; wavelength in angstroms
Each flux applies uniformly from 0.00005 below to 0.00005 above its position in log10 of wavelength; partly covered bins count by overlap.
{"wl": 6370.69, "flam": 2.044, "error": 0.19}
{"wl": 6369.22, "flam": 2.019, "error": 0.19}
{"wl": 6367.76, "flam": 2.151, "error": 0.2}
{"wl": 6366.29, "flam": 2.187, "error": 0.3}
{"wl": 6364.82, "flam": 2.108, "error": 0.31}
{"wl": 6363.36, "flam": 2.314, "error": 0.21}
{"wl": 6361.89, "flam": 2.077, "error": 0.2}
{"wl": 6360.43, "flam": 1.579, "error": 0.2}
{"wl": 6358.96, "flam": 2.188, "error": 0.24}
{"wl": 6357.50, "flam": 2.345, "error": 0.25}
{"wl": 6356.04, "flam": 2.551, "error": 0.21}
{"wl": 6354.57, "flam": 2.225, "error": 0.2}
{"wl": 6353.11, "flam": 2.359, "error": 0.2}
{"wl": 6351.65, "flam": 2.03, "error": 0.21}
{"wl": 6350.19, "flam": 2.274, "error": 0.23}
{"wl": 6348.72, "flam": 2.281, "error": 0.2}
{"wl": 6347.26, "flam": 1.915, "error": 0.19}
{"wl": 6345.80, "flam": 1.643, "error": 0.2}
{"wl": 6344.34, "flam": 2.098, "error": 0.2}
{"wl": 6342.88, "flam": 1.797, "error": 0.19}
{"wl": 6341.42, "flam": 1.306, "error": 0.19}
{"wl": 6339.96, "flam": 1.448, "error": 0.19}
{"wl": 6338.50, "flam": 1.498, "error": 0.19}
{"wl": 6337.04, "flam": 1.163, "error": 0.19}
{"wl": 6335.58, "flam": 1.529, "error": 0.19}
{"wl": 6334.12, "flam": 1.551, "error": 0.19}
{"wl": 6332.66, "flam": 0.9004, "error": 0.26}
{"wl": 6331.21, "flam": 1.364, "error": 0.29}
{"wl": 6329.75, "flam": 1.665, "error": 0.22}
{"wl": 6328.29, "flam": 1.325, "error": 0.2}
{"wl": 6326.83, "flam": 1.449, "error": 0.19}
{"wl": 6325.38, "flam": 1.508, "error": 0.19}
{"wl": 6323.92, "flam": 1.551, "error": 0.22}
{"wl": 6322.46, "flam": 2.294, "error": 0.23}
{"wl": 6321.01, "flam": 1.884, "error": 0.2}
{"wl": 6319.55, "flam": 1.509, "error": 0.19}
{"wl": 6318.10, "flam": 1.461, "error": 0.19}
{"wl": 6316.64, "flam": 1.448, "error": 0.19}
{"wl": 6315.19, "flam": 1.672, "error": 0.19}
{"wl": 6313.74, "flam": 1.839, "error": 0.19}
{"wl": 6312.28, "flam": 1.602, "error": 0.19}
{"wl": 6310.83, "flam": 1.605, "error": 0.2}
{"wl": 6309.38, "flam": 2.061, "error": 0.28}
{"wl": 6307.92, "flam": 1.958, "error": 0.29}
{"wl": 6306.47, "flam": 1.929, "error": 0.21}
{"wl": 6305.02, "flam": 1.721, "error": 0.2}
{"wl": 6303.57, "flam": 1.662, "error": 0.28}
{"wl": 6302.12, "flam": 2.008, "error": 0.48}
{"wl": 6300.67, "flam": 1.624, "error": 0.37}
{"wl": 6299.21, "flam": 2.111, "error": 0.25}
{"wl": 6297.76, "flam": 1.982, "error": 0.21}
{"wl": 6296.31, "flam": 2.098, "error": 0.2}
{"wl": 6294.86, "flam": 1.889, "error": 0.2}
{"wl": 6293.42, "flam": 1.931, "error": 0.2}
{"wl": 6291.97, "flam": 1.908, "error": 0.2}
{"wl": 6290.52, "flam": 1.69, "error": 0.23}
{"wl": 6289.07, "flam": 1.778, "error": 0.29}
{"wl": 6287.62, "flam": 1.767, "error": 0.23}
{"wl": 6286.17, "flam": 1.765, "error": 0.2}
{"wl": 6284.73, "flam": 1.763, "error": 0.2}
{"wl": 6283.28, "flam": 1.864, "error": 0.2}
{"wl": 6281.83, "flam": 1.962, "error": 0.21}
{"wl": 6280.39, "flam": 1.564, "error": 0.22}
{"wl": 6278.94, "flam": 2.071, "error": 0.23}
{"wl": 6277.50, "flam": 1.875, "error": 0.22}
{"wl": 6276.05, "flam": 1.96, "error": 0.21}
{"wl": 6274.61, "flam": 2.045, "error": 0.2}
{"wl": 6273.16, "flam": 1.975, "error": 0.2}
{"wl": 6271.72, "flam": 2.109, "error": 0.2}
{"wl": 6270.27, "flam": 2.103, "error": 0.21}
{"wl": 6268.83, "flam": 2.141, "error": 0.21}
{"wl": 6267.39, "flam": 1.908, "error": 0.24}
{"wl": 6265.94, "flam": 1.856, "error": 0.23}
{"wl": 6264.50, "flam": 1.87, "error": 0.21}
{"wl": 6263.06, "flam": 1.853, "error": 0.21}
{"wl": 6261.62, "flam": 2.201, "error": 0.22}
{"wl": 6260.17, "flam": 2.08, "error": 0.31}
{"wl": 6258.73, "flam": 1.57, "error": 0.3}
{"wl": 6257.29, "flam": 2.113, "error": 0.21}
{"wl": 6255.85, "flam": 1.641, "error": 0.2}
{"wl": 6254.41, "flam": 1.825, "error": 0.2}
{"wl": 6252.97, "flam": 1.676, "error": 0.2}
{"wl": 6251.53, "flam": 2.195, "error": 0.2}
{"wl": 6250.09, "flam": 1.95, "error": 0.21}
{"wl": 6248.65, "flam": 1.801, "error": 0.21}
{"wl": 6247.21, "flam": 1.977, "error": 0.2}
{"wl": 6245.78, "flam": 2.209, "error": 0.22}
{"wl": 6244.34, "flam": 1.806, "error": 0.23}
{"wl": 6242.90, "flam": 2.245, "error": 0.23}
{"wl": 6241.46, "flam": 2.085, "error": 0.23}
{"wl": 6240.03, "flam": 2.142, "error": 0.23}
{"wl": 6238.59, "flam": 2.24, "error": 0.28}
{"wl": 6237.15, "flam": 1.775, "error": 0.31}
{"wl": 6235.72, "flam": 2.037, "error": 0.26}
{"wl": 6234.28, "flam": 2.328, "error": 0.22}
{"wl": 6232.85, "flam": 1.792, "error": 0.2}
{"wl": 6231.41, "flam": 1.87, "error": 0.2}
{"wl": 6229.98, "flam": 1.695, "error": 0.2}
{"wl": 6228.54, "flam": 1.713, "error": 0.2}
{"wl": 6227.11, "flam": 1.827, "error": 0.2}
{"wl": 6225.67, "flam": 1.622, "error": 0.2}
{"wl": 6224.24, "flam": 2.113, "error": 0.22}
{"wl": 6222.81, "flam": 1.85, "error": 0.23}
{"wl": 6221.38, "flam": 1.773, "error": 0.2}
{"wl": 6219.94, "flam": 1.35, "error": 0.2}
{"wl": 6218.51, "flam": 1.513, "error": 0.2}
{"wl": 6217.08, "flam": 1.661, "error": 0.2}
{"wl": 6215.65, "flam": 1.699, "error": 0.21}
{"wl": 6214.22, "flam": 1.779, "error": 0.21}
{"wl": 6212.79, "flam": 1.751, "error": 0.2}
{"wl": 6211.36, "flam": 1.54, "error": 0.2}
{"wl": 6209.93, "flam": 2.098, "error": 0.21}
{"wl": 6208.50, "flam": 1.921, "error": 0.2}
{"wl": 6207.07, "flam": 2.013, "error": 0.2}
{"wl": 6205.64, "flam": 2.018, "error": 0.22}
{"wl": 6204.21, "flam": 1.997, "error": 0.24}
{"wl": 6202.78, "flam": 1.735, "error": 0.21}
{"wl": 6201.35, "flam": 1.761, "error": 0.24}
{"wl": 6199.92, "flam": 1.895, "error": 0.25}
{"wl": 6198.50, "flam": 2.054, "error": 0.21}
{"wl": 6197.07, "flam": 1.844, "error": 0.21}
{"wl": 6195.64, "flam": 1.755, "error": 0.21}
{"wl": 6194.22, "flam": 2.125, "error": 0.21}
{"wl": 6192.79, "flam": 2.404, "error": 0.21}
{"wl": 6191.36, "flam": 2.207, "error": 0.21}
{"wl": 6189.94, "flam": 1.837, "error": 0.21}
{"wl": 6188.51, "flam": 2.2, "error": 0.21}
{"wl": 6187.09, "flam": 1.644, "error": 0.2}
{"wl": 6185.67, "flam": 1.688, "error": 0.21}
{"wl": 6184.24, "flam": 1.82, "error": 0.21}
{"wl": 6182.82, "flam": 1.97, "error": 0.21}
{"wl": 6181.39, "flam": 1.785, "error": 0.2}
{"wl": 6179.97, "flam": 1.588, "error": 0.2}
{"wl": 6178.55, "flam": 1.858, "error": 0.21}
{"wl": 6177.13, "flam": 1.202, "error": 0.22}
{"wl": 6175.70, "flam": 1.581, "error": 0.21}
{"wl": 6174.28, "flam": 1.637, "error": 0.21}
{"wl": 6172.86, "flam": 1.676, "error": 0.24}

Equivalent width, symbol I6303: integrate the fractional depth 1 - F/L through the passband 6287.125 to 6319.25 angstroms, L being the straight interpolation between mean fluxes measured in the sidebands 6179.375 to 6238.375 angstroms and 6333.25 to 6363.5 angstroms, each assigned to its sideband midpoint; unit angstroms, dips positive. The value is 1.4 angstroms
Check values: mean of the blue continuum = 1.86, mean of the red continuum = 1.9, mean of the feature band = 1.8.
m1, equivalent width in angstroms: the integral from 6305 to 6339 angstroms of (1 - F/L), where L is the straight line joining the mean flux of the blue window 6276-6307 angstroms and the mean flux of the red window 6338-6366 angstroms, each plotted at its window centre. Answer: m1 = 5.8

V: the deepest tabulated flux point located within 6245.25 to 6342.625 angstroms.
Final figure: 0.9004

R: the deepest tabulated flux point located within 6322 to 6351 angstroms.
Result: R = 0.9004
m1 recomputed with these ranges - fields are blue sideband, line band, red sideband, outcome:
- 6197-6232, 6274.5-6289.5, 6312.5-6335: -1.8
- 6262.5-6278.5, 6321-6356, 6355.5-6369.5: 6.4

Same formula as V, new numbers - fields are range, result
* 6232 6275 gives 1.57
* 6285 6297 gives 1.69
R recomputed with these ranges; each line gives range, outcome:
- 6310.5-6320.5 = 1.448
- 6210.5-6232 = 1.35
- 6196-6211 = 1.735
